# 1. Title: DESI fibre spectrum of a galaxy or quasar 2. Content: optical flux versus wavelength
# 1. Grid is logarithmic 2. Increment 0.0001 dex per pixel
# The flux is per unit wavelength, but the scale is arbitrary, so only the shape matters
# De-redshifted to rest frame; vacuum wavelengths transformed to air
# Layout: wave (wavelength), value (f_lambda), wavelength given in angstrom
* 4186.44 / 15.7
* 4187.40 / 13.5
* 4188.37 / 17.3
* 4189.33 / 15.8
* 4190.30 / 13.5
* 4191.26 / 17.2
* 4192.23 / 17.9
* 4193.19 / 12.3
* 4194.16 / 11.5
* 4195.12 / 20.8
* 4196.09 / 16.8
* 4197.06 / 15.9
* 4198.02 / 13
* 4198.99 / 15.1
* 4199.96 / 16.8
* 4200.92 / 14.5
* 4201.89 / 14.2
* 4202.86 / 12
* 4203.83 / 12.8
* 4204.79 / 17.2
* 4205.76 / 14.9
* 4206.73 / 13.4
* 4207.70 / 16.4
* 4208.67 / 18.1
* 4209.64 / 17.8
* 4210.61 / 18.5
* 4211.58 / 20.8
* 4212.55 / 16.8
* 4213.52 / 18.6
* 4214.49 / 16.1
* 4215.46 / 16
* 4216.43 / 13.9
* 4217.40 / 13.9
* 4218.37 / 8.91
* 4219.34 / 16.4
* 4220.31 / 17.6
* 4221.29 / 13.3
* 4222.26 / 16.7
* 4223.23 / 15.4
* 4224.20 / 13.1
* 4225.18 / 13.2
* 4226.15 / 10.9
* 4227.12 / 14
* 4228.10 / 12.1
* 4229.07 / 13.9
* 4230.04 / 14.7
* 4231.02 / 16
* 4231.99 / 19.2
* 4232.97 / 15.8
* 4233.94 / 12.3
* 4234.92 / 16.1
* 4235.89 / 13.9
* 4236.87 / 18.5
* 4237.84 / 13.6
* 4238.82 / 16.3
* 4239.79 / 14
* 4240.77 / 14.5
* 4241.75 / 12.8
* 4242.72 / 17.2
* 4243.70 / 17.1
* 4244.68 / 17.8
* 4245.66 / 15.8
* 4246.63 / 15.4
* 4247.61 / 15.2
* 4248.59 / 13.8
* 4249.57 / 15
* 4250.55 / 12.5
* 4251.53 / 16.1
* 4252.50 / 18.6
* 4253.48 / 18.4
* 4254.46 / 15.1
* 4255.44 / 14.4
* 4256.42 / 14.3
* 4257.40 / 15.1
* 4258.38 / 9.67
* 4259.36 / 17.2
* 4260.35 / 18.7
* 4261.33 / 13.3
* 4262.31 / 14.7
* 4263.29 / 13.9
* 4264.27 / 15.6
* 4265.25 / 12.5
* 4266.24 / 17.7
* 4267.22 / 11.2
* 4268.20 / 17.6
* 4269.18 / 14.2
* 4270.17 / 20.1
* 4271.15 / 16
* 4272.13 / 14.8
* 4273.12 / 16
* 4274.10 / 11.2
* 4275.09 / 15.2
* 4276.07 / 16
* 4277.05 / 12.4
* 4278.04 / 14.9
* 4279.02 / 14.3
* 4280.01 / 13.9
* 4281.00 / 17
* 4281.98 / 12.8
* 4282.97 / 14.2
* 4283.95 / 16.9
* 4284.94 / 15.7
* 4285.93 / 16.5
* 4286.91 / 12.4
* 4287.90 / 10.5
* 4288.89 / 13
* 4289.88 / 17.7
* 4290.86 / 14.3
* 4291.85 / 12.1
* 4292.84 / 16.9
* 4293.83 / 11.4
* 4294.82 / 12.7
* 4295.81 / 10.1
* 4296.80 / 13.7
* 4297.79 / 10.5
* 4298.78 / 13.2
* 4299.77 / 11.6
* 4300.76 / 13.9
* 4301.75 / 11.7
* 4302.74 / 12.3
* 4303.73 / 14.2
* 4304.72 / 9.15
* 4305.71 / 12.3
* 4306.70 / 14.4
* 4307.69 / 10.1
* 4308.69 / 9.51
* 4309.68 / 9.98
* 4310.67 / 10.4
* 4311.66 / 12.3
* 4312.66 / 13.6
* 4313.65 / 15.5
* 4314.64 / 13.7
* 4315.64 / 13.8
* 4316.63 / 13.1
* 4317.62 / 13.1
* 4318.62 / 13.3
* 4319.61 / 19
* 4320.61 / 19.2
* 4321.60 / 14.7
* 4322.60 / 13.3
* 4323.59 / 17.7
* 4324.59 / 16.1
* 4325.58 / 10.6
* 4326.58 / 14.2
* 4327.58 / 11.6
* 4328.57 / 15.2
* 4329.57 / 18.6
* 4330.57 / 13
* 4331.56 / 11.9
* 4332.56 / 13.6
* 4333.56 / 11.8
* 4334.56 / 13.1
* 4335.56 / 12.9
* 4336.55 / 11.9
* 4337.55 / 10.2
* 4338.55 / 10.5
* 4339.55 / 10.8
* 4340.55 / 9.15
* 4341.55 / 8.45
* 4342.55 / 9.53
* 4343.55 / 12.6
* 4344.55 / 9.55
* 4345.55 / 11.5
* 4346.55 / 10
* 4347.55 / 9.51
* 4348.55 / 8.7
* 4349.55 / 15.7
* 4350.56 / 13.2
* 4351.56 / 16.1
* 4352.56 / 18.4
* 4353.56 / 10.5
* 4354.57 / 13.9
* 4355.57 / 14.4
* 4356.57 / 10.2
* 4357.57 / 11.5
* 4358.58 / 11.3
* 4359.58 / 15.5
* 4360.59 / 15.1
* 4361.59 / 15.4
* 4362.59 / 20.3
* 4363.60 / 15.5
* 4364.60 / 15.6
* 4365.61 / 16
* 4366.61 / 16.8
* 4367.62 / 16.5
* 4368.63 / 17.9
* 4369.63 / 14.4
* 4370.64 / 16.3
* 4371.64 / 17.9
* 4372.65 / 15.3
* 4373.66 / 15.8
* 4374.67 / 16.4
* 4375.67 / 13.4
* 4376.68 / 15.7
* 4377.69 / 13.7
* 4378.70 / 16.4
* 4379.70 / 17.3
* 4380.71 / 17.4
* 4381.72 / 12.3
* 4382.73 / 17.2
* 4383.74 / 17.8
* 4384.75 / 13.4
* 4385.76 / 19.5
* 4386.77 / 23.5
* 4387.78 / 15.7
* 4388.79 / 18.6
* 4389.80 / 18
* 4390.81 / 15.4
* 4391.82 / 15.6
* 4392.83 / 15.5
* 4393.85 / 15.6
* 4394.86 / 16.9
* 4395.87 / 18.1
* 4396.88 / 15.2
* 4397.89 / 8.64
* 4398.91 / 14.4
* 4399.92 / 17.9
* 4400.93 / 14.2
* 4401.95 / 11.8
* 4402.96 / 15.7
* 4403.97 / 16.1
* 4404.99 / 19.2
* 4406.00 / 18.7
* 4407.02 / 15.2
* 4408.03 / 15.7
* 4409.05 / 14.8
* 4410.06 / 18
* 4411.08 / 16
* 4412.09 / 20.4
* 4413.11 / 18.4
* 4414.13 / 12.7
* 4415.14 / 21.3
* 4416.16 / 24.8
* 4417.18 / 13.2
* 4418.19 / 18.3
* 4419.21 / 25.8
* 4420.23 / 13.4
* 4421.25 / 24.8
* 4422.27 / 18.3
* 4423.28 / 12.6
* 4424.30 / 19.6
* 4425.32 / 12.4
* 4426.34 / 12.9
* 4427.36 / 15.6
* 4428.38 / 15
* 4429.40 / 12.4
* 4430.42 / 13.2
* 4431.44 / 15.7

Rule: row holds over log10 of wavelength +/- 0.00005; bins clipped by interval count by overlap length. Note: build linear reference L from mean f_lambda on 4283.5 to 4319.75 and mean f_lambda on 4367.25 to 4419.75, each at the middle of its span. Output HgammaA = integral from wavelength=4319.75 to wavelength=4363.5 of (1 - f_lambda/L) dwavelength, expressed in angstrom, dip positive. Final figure 4.3 angstrom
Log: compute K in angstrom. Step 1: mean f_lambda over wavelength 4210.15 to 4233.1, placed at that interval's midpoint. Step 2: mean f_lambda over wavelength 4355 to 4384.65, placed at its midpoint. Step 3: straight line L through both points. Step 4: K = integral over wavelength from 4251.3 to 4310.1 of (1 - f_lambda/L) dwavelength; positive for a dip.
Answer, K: 4.9 angstrom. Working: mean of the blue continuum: 15.2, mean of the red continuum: 15.5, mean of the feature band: 14.1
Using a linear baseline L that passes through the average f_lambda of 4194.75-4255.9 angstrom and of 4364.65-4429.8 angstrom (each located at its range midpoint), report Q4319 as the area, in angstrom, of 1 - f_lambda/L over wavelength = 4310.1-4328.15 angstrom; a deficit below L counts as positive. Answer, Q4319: 2.0 angstrom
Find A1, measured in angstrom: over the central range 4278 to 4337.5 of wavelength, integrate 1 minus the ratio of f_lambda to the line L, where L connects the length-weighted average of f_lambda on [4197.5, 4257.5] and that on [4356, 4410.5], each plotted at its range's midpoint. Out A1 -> 7.96 angstrom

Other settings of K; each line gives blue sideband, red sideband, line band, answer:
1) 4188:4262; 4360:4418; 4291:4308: 3.6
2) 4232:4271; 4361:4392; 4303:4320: 3.4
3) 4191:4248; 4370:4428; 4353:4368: 1.6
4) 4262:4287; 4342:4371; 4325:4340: 1.6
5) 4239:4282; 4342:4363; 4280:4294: 0.1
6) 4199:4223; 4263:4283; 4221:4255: 0.4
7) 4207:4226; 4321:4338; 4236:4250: -0.2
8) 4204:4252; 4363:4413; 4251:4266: 0.3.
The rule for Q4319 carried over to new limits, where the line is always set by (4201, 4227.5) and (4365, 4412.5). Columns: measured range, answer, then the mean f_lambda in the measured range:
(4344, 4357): 2.9 angstrom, 12.5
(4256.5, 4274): 0.5 angstrom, 15.1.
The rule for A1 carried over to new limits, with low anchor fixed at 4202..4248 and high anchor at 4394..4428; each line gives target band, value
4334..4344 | 3.24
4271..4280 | 0.70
